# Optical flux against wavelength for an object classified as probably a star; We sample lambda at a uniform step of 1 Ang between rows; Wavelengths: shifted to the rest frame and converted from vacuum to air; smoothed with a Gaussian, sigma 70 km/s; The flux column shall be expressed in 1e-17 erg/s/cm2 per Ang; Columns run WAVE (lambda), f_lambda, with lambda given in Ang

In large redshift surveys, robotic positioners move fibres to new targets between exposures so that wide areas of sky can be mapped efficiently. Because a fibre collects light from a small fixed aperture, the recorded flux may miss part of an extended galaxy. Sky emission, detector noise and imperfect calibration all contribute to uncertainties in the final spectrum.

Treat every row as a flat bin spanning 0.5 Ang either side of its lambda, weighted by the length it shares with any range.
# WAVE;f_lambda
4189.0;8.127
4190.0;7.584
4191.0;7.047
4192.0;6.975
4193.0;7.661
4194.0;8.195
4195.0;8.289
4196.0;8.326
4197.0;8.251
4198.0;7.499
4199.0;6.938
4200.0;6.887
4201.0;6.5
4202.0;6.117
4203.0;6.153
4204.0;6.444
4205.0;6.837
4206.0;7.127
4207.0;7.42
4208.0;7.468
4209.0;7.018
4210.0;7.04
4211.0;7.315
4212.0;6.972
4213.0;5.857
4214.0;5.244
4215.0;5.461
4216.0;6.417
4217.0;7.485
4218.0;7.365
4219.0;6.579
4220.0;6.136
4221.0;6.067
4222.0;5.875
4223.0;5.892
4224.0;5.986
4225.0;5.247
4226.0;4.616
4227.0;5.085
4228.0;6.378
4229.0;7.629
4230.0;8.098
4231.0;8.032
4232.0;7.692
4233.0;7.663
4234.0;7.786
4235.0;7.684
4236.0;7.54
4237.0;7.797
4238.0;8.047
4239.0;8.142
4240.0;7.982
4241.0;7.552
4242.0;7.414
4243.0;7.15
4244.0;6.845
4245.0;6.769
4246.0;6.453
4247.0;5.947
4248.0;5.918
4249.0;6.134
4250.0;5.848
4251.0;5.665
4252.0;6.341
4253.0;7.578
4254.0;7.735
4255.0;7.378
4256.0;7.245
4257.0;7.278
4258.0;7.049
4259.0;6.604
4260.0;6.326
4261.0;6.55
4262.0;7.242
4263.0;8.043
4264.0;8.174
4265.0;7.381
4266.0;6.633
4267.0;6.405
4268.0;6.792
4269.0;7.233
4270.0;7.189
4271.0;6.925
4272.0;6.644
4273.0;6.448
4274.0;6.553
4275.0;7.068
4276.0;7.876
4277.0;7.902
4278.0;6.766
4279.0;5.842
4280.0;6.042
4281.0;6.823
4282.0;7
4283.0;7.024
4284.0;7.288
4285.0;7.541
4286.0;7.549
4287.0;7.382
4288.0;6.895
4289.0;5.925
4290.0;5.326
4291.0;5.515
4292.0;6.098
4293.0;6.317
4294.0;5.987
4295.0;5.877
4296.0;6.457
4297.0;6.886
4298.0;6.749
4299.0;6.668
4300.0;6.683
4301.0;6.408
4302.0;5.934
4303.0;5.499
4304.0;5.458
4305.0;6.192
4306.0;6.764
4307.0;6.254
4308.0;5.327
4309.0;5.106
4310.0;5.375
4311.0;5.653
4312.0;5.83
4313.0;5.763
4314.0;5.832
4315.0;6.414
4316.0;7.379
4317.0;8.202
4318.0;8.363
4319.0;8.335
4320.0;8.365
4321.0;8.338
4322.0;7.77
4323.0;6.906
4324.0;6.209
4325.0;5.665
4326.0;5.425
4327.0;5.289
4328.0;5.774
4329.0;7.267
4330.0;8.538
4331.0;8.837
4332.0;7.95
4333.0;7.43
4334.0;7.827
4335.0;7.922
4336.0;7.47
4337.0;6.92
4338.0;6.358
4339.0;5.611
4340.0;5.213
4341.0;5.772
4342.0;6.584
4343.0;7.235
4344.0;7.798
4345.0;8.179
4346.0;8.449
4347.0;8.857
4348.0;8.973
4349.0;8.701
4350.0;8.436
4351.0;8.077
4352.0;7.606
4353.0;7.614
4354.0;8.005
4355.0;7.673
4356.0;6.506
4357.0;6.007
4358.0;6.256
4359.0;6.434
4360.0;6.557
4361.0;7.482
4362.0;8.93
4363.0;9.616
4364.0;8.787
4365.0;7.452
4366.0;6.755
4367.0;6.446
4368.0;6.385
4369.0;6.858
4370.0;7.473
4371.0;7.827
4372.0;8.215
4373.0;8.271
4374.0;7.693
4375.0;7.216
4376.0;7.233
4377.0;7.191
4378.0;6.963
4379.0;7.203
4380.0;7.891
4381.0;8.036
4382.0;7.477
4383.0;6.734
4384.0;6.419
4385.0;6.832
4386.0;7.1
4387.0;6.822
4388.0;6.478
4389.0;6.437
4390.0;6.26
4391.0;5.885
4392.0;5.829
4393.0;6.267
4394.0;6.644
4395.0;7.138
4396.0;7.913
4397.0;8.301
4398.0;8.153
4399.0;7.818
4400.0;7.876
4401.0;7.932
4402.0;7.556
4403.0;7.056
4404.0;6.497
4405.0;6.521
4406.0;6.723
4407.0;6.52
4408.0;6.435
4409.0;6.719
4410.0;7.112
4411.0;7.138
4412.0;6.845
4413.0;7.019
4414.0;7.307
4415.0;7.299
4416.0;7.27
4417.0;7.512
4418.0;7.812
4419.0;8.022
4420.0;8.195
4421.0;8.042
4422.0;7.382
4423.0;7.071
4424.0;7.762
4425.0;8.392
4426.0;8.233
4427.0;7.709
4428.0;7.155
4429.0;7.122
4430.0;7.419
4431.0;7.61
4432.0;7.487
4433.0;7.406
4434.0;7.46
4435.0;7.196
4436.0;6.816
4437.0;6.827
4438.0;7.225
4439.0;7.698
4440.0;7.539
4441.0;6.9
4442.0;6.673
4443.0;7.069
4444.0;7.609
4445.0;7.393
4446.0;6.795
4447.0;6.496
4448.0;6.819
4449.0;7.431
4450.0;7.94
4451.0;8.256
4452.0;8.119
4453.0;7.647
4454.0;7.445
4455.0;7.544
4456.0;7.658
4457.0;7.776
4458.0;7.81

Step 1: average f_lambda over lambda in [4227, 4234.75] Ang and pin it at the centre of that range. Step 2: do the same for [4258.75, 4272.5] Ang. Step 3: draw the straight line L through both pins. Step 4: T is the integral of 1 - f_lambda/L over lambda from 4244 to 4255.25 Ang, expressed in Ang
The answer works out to 1.1 Ang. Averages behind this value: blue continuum 7.45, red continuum 7.02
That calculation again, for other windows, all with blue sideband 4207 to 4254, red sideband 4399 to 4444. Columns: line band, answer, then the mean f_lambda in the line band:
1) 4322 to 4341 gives 0.7 Ang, 6.81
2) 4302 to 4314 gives 2.1 Ang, 5.76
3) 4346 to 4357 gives -1.3 Ang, 7.97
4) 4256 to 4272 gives -0.4 Ang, 7.05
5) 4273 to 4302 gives 1.2 Ang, 6.64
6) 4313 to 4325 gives -0.5 Ang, 7.32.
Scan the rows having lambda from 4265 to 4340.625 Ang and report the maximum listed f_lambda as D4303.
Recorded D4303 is 8.837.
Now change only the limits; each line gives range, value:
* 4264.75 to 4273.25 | 7.381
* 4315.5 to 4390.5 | 9.616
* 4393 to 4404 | 8.301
